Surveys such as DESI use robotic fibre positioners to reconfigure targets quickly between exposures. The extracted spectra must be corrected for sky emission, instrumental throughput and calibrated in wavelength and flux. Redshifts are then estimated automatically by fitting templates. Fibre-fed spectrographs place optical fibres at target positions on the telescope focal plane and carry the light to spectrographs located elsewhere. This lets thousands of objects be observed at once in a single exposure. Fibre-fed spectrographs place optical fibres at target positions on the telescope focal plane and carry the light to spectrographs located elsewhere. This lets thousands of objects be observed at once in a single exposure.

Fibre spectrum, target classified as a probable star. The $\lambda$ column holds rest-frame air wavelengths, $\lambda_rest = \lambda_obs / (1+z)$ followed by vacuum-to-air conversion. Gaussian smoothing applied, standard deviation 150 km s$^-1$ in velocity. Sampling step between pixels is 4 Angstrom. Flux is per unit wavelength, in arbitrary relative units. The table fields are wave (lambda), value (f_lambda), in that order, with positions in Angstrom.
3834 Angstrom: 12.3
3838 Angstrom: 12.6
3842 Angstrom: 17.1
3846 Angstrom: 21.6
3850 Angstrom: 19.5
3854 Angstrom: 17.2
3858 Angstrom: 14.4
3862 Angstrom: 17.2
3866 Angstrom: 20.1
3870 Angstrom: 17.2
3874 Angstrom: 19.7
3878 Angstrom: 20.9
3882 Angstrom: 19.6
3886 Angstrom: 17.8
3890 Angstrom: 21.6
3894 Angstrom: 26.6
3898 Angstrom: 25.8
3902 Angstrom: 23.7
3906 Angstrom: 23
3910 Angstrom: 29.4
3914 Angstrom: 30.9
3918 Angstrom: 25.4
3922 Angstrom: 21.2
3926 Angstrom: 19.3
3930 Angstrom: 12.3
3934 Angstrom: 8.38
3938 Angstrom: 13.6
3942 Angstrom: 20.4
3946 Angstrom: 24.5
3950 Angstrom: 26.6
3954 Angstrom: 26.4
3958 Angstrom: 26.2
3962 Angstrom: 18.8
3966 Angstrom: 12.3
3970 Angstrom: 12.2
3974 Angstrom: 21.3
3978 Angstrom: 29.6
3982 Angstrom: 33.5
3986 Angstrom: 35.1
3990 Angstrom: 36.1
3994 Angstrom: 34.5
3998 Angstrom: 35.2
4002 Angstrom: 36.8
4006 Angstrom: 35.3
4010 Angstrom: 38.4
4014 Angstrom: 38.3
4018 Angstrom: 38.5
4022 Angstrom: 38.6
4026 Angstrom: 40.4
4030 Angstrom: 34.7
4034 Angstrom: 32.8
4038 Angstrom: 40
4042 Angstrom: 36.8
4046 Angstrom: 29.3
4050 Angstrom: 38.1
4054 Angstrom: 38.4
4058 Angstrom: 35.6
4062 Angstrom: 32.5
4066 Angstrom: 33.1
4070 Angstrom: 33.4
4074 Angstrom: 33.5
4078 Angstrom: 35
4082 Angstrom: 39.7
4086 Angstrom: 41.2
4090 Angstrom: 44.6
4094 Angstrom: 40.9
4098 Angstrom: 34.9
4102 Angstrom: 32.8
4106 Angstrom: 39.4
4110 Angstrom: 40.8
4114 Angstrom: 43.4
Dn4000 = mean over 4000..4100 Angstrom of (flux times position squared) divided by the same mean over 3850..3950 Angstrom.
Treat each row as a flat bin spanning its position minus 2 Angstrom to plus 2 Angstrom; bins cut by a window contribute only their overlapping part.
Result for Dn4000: 1.9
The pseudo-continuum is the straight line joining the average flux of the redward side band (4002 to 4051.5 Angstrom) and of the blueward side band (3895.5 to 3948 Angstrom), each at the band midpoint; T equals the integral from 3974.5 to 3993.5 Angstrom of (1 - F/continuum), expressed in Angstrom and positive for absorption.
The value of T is -1.3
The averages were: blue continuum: 21.4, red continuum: 36.8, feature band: 32.7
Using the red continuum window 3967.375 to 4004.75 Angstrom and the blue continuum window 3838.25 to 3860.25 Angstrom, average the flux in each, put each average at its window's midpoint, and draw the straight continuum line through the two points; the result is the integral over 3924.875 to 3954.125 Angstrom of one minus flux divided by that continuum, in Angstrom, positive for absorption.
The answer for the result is 8.6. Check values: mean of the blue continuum 17.5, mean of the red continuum 30.3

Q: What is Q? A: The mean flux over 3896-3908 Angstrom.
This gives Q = 24.2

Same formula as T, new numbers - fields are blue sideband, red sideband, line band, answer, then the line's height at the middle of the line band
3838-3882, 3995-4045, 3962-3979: 7.1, 31.2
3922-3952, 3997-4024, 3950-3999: 2.6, 27.9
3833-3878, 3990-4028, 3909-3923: -1.0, 25.3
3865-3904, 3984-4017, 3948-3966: 4.4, 30.7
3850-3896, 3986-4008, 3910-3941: 7.5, 26.2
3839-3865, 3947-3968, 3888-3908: -4.6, 19.7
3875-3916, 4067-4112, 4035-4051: -0.6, 34.4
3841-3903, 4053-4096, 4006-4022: -3.0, 32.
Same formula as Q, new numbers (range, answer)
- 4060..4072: 33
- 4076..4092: 40.1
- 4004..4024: 37.8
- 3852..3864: 16.3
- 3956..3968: 19.1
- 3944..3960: 25.9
